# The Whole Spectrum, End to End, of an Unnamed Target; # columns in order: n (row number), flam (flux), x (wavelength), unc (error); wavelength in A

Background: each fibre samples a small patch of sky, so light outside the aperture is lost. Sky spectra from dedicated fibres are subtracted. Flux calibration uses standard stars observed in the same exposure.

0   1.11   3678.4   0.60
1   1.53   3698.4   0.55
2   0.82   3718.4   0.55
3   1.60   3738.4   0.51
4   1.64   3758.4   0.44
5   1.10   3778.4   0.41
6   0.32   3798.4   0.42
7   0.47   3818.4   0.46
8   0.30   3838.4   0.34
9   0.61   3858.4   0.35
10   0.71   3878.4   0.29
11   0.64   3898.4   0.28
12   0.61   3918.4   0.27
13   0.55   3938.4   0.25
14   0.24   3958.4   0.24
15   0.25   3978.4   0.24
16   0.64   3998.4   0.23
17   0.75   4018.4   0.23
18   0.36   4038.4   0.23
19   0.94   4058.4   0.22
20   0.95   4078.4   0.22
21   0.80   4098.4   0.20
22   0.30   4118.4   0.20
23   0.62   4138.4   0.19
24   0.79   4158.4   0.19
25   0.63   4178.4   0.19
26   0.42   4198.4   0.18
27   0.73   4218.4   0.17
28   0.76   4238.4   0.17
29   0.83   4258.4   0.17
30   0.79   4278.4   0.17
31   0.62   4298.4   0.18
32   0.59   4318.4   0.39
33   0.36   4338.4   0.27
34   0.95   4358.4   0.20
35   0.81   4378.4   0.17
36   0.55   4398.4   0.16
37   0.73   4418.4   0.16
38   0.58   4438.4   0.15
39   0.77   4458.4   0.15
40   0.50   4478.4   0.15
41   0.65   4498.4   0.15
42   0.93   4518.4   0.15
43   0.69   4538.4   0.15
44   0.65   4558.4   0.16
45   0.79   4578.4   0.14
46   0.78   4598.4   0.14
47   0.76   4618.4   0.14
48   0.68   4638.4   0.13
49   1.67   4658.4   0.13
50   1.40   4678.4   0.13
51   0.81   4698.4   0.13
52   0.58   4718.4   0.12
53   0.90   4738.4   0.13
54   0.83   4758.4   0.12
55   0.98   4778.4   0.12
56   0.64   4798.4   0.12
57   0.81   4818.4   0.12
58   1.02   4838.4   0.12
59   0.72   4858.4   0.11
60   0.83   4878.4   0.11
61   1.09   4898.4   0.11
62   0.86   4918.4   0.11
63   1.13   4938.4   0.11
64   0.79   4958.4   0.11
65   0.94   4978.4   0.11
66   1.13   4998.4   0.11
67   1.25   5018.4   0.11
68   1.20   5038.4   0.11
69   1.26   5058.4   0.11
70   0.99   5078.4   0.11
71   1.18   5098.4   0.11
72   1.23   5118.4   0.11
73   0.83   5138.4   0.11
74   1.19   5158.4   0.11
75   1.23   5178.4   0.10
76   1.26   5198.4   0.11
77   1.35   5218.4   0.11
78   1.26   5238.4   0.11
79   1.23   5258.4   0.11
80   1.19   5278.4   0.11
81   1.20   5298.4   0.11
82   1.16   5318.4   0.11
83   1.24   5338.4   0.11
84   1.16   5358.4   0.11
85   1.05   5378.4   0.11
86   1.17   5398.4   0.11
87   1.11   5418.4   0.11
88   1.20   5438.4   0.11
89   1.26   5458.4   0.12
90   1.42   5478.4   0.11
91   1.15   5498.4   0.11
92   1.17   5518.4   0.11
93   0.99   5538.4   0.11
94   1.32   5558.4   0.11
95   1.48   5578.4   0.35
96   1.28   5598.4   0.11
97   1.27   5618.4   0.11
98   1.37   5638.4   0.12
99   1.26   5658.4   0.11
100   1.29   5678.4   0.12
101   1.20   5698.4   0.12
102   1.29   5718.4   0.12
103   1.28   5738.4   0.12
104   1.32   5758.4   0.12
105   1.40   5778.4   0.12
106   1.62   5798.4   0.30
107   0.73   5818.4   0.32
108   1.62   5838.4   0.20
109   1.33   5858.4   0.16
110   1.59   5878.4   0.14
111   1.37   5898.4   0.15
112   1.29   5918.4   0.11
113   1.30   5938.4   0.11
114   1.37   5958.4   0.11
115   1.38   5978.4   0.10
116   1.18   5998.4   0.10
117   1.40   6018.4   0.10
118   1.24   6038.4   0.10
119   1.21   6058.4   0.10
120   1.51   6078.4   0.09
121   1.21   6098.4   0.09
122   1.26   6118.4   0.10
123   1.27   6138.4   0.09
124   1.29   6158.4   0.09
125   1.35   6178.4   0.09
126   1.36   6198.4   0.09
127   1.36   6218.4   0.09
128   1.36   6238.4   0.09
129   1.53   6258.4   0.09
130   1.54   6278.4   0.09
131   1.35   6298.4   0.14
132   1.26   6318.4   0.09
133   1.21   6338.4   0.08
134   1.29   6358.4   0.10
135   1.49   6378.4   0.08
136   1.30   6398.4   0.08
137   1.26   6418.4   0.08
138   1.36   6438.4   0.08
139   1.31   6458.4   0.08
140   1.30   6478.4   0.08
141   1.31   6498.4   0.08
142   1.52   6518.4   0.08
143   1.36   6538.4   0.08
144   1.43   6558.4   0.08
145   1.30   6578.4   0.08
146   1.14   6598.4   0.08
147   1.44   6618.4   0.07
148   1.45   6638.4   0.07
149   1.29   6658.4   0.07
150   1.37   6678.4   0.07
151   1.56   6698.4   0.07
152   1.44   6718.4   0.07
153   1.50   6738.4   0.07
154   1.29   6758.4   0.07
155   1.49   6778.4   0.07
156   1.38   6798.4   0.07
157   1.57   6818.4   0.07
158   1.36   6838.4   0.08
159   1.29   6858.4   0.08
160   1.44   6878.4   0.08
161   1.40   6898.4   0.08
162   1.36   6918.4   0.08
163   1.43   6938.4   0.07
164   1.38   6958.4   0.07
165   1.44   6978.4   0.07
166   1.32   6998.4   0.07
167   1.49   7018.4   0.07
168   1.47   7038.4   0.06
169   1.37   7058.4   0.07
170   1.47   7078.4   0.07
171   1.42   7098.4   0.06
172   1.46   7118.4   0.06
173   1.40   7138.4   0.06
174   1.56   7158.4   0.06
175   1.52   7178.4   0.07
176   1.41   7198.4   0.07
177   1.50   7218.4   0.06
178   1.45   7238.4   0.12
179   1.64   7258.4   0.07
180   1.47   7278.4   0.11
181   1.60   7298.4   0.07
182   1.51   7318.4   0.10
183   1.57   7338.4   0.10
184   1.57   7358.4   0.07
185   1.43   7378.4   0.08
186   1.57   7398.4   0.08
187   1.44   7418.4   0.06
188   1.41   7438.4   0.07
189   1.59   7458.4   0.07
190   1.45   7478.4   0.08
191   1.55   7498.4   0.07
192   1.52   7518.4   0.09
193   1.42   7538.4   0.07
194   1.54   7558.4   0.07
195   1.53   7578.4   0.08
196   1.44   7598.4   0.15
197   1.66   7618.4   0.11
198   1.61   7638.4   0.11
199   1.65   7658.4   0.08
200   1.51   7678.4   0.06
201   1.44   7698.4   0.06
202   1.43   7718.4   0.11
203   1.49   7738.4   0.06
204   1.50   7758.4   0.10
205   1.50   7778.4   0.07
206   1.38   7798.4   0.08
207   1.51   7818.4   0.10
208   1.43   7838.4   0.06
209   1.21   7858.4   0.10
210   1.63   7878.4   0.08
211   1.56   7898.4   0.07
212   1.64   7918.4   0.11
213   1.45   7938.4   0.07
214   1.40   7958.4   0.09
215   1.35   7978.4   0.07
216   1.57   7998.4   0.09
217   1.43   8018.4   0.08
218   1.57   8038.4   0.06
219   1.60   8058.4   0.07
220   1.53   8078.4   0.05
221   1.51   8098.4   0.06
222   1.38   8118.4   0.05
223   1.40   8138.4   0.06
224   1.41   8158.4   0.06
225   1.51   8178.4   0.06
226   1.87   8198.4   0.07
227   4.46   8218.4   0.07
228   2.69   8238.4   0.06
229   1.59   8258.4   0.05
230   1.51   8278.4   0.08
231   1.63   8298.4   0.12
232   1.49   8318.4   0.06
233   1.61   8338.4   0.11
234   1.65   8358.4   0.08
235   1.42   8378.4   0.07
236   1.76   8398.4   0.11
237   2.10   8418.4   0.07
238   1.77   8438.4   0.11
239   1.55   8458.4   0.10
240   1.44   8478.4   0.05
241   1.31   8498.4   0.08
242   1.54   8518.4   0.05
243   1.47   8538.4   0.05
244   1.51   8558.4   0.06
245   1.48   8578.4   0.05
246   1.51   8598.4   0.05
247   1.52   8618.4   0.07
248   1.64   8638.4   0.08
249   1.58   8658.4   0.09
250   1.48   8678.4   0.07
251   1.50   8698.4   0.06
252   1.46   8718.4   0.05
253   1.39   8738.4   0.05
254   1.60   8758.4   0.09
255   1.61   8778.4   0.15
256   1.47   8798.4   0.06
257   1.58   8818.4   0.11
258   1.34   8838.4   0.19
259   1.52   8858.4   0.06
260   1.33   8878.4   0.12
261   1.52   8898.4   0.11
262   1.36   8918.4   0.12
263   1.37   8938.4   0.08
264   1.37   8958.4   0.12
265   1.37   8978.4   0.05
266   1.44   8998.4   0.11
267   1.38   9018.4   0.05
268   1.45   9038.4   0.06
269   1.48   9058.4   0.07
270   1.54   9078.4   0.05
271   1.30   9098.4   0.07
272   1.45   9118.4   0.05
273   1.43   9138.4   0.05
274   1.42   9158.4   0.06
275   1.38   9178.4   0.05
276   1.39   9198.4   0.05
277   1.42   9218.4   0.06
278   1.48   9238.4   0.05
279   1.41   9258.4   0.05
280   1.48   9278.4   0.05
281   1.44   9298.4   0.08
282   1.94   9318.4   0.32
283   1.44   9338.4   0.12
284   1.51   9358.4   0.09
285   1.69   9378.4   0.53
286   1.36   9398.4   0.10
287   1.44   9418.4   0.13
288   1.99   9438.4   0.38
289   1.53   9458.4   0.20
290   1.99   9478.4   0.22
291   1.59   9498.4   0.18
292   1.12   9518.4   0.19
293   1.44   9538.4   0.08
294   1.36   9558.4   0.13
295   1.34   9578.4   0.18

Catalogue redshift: 0.25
